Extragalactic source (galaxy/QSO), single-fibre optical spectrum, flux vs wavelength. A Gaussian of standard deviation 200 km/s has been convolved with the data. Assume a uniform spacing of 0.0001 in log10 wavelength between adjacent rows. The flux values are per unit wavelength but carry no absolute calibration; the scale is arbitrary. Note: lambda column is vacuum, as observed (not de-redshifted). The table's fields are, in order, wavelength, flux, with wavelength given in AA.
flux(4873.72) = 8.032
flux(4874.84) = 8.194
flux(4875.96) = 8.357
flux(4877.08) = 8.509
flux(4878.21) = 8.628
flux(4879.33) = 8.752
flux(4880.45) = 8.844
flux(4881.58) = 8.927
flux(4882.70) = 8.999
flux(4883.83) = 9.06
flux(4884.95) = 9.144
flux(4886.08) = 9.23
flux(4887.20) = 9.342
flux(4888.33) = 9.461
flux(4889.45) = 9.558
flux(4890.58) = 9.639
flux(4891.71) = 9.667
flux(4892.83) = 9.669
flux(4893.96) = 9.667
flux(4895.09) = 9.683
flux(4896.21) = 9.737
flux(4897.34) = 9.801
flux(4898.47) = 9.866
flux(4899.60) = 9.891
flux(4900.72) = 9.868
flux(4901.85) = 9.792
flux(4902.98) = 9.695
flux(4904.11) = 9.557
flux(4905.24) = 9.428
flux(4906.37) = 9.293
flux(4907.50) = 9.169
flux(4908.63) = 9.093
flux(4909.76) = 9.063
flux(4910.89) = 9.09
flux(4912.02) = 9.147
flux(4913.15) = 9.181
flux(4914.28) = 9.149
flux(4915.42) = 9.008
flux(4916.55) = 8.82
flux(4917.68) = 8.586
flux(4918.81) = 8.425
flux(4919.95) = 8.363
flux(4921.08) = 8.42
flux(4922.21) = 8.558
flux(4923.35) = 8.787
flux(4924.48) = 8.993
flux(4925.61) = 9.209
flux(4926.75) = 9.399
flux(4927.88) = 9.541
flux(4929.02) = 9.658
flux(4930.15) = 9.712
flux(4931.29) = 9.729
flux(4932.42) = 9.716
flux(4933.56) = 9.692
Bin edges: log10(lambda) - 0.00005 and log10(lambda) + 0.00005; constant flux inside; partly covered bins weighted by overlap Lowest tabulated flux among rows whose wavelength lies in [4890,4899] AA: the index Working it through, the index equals 9.639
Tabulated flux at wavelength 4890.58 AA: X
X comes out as 9.639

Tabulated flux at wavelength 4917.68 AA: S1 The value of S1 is 8.586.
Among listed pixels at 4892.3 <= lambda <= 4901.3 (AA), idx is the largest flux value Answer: 9.891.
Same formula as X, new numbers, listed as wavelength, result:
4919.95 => 8.363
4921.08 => 8.42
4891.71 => 9.667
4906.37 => 9.293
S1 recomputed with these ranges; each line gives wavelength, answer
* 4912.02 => 9.147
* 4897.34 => 9.801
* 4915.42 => 9.008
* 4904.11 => 9.557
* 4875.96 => 8.357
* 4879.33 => 8.752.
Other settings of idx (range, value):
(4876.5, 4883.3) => 8.999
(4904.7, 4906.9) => 9.428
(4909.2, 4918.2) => 9.181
